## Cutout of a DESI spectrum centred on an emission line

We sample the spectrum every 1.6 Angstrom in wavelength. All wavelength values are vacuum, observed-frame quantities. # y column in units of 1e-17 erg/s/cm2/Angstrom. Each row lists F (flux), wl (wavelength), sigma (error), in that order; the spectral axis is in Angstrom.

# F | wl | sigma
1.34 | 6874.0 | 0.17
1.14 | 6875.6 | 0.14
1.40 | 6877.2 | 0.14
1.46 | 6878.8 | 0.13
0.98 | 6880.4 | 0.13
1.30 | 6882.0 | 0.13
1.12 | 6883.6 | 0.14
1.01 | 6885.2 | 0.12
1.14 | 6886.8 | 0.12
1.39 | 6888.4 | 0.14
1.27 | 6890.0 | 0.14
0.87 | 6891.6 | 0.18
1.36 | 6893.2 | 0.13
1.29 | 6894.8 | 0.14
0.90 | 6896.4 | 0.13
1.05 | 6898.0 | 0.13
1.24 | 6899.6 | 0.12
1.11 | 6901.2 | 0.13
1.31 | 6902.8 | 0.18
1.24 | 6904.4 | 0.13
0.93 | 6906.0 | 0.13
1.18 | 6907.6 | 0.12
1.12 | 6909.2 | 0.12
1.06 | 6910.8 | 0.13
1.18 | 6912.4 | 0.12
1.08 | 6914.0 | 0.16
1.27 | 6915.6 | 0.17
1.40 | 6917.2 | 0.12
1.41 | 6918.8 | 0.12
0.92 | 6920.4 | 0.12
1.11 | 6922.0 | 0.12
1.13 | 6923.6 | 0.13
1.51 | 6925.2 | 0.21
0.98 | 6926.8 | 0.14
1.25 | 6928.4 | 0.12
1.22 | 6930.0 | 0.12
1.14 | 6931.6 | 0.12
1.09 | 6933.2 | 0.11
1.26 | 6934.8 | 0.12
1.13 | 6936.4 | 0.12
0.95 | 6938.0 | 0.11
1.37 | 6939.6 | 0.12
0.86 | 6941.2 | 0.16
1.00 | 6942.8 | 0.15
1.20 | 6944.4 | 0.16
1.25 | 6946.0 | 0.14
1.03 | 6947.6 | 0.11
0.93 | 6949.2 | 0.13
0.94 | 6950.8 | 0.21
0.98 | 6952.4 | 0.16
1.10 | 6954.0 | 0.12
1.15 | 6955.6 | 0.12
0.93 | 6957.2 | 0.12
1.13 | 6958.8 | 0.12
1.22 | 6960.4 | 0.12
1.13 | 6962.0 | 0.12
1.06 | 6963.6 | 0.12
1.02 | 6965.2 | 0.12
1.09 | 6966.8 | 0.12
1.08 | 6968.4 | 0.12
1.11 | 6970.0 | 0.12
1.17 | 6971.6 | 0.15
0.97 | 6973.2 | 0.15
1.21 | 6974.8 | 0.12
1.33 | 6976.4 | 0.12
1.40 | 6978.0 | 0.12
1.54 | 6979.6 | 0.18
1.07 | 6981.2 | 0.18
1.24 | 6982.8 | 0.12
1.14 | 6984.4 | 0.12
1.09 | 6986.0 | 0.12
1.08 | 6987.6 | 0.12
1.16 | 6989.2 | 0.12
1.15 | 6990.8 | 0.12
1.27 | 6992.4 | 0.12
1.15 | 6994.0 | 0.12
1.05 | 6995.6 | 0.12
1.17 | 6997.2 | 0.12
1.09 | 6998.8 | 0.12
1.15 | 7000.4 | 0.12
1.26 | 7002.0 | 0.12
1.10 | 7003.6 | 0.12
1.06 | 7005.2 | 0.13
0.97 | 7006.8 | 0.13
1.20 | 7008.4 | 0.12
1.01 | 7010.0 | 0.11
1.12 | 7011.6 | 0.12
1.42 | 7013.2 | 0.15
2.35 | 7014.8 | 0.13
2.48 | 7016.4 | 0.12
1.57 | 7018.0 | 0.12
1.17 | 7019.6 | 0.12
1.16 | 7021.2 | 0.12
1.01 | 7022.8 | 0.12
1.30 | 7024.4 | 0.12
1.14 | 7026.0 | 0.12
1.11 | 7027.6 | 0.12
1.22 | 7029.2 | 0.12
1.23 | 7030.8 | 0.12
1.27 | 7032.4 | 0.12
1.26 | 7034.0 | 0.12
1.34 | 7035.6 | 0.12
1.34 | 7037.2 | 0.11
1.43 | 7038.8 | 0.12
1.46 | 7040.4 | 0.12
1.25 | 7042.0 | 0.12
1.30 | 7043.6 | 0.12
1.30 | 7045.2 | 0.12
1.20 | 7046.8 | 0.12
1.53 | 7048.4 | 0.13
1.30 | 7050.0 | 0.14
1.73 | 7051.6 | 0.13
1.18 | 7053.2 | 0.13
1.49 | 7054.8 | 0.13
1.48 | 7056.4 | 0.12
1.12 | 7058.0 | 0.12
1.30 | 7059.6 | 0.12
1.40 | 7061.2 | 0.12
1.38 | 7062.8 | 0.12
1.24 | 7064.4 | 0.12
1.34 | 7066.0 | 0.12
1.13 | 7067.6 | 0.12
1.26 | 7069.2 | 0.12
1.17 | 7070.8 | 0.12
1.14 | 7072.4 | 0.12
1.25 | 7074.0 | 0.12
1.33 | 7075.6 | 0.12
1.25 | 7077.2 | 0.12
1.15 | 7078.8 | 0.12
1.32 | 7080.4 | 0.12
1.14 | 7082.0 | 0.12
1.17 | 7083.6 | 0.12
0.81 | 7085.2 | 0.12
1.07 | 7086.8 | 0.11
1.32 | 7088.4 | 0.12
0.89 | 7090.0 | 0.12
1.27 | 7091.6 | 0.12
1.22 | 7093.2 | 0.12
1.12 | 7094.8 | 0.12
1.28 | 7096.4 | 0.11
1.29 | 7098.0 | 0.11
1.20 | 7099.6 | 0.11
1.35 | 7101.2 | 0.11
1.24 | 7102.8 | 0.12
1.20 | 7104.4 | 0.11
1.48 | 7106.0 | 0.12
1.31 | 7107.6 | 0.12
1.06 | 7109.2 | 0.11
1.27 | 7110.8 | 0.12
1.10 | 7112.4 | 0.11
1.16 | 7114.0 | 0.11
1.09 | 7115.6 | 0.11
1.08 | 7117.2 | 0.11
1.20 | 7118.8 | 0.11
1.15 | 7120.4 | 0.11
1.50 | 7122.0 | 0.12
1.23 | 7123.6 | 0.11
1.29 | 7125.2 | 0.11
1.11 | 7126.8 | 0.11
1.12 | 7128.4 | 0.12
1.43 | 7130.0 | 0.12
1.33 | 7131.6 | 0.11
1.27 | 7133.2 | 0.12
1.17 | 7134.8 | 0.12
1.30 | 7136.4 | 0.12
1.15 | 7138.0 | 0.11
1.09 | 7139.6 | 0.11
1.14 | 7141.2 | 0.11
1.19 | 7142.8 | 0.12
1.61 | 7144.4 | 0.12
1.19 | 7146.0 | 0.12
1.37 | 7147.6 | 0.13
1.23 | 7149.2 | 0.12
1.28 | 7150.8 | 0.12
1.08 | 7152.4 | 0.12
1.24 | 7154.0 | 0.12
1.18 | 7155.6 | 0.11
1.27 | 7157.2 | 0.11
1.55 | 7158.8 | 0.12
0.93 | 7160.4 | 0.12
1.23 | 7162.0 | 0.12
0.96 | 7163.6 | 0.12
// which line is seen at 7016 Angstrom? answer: H-gamma 4340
